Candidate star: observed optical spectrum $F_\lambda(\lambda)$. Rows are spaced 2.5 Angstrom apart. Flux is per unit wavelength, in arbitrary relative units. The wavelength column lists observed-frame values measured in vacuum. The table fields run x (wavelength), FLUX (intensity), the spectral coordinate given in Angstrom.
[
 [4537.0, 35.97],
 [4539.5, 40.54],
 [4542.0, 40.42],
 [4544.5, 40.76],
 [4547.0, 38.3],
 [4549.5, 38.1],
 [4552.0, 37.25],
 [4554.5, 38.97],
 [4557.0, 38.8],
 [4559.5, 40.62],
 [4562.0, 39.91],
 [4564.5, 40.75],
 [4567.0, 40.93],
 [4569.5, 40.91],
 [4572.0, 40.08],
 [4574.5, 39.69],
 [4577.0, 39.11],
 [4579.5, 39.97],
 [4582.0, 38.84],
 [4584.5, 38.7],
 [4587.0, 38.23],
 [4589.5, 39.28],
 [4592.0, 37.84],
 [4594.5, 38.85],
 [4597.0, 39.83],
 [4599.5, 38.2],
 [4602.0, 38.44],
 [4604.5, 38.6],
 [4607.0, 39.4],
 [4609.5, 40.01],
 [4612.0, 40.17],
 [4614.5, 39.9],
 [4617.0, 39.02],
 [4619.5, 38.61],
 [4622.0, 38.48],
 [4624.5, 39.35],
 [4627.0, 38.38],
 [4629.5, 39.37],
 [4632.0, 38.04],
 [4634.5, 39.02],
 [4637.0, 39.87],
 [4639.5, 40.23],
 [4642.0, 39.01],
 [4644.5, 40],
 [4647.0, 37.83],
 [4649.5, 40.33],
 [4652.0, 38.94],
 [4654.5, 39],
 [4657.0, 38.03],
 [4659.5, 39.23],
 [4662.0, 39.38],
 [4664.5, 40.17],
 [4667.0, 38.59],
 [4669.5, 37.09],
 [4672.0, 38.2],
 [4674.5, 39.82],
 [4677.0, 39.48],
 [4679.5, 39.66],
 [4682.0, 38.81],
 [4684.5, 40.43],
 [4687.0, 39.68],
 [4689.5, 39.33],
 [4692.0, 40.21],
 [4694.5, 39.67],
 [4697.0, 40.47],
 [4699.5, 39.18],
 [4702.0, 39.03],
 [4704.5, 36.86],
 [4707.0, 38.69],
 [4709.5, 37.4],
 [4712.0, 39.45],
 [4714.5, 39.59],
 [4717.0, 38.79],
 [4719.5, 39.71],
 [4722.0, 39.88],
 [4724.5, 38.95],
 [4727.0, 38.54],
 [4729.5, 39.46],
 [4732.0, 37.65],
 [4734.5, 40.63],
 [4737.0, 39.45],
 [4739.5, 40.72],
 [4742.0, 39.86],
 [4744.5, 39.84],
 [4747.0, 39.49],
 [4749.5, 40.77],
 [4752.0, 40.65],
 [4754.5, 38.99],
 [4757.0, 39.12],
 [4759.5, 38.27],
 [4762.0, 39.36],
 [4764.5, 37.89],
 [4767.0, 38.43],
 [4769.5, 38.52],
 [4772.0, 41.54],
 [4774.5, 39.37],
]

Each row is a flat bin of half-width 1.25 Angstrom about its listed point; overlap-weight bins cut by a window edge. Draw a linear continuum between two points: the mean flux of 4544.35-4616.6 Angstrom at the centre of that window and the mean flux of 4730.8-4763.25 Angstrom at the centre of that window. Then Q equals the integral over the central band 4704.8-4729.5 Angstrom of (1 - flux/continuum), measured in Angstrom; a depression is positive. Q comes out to 0.4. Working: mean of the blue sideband 39.3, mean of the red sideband 39.6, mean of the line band 38.9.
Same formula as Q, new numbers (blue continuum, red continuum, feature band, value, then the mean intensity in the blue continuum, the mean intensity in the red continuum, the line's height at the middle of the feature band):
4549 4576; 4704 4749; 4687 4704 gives -0.1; 39.7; 39.2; 39.3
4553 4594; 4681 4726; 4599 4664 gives 0.4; 39.5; 39.2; 39.4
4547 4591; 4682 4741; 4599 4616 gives 0.0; 39.4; 39.3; 39.4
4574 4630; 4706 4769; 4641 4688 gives 0.0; 39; 39.3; 39.1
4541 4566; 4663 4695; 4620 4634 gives 0.2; 39.4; 39.3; 39.3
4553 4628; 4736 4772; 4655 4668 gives 0.1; 39.3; 39.5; 39.4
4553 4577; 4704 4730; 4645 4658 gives 0.2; 40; 38.9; 39.4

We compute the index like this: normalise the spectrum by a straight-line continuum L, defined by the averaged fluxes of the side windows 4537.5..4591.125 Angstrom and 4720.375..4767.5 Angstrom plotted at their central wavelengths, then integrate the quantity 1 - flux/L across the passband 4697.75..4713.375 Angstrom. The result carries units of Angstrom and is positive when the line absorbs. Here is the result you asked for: 0.4 Angstrom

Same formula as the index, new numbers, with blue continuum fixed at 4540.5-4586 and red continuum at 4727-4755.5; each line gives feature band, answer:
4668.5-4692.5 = 0.2 Angstrom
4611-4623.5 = 0.1 Angstrom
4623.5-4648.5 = 0.3 Angstrom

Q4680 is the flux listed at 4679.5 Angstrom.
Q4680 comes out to 39.66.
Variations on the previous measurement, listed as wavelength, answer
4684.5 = 40.43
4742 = 39.86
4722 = 39.88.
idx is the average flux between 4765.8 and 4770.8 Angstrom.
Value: 38.5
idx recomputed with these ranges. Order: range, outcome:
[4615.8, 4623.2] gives 38.7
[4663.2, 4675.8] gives 38.8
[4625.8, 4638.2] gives 38.9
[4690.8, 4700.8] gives 39.9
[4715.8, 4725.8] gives 39.3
